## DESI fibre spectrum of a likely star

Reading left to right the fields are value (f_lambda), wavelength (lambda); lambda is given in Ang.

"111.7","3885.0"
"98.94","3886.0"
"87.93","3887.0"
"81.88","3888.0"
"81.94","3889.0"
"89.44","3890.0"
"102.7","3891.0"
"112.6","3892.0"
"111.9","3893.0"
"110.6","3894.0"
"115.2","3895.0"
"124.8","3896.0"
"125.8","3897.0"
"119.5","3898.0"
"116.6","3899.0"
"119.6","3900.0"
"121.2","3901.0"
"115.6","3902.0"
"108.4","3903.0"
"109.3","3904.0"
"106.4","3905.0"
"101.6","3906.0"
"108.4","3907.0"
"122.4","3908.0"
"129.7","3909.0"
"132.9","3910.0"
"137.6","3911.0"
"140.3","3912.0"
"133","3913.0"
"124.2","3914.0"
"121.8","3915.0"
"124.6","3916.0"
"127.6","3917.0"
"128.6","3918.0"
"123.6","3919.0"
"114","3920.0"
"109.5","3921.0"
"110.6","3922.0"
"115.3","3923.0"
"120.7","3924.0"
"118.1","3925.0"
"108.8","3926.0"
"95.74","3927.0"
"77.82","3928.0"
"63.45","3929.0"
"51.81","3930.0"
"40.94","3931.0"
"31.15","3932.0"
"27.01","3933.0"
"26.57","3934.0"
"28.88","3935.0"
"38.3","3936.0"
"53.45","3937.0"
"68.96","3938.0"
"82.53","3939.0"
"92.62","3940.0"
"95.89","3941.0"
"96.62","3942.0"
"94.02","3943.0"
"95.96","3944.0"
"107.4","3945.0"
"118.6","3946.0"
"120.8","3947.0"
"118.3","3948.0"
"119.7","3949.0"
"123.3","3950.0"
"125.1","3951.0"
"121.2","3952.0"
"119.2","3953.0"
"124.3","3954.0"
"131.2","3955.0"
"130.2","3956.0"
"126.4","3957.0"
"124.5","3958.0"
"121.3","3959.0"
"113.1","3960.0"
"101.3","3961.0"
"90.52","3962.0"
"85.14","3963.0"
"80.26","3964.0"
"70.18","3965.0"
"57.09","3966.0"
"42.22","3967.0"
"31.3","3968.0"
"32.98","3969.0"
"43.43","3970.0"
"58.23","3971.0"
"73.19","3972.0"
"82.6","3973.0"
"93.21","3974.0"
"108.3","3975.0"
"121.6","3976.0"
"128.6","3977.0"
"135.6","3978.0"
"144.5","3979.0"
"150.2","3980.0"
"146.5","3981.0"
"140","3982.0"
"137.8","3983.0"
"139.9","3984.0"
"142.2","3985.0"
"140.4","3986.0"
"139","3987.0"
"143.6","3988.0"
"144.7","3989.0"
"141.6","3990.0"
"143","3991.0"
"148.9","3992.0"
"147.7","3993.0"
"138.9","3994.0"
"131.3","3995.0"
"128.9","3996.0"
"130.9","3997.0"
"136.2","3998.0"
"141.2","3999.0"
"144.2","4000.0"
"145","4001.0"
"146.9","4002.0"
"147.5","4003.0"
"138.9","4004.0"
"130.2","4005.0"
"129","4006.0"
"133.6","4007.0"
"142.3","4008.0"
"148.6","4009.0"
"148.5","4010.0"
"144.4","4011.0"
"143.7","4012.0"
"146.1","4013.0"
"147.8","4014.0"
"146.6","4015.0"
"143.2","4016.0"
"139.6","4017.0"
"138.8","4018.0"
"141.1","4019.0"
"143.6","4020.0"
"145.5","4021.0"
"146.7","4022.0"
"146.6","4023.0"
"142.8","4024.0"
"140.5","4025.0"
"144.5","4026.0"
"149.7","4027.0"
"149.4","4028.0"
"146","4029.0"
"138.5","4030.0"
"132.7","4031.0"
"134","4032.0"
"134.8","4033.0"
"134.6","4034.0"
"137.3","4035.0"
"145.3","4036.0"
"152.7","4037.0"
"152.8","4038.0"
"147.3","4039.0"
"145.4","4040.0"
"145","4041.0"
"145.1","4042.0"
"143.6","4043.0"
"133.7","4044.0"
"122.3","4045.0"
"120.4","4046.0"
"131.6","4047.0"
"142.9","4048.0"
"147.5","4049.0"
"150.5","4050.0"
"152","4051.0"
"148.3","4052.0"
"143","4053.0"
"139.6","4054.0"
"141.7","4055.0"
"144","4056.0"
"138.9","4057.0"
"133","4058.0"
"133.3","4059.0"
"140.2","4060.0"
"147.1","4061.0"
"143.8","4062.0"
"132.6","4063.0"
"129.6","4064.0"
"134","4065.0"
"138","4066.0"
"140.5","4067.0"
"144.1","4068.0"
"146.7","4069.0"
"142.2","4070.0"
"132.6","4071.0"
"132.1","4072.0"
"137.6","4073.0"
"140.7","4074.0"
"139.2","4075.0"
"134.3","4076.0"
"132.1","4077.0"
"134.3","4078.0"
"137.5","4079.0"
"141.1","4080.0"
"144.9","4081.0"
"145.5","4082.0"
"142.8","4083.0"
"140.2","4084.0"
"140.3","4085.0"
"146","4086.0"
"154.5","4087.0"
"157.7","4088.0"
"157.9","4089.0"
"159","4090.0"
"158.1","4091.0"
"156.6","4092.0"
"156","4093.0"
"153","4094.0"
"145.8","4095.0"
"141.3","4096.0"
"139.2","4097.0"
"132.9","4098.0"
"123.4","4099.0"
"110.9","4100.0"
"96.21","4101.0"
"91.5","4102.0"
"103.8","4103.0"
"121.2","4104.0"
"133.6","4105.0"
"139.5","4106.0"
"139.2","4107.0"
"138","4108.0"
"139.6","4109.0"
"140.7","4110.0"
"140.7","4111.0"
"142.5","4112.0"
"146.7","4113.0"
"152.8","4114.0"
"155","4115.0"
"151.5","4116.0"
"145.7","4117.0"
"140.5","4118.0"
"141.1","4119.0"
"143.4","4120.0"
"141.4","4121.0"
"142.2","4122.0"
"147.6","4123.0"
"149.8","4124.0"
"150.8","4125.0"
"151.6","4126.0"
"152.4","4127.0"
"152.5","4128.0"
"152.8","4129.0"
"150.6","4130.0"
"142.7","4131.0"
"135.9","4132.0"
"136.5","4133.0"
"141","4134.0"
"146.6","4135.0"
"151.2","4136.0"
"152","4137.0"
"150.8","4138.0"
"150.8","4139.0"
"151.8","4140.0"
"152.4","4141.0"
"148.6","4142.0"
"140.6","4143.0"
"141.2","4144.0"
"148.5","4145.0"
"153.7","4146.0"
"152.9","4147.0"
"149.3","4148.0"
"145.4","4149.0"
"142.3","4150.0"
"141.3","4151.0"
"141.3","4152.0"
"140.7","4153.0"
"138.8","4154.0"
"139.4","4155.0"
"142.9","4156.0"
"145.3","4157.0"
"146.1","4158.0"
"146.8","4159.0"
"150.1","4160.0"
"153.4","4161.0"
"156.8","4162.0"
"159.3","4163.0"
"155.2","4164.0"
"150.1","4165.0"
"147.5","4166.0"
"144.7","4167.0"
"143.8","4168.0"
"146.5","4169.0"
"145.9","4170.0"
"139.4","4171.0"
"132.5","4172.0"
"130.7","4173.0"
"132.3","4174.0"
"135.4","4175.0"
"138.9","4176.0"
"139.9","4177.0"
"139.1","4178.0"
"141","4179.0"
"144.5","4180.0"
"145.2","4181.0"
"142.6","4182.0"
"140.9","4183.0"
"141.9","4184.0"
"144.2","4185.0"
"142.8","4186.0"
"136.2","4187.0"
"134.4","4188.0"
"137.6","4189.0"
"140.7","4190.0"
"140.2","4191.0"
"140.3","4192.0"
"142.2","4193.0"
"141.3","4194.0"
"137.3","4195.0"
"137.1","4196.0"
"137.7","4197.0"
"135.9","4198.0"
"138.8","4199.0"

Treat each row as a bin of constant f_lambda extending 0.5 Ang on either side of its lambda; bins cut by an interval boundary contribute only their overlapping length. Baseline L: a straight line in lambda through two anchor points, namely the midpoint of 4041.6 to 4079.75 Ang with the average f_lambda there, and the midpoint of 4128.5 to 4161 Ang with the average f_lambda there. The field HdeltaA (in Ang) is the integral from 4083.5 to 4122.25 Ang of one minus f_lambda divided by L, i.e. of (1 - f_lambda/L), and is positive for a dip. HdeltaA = 0.65 Ang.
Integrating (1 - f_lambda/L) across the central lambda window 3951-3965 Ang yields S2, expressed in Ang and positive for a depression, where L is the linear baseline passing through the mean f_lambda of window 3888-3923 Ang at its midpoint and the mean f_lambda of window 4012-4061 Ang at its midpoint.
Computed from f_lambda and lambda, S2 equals 1.6 Ang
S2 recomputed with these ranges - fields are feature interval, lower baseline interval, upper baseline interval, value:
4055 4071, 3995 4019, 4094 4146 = 0.21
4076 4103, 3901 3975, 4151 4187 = -2.53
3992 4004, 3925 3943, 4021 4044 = -2.49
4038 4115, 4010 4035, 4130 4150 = 2.73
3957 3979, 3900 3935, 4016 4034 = 6.08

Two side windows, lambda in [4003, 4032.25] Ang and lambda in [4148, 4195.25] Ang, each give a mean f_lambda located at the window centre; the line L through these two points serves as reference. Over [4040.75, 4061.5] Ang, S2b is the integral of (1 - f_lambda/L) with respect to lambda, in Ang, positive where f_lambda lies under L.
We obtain 0.3 Ang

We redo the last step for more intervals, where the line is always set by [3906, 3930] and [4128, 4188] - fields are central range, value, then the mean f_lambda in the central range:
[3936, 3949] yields 2.7 Ang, 94.2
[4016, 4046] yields -2.9 Ang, 142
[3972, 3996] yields -1.9 Ang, 133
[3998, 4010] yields -1.4 Ang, 141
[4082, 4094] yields -1.4 Ang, 152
